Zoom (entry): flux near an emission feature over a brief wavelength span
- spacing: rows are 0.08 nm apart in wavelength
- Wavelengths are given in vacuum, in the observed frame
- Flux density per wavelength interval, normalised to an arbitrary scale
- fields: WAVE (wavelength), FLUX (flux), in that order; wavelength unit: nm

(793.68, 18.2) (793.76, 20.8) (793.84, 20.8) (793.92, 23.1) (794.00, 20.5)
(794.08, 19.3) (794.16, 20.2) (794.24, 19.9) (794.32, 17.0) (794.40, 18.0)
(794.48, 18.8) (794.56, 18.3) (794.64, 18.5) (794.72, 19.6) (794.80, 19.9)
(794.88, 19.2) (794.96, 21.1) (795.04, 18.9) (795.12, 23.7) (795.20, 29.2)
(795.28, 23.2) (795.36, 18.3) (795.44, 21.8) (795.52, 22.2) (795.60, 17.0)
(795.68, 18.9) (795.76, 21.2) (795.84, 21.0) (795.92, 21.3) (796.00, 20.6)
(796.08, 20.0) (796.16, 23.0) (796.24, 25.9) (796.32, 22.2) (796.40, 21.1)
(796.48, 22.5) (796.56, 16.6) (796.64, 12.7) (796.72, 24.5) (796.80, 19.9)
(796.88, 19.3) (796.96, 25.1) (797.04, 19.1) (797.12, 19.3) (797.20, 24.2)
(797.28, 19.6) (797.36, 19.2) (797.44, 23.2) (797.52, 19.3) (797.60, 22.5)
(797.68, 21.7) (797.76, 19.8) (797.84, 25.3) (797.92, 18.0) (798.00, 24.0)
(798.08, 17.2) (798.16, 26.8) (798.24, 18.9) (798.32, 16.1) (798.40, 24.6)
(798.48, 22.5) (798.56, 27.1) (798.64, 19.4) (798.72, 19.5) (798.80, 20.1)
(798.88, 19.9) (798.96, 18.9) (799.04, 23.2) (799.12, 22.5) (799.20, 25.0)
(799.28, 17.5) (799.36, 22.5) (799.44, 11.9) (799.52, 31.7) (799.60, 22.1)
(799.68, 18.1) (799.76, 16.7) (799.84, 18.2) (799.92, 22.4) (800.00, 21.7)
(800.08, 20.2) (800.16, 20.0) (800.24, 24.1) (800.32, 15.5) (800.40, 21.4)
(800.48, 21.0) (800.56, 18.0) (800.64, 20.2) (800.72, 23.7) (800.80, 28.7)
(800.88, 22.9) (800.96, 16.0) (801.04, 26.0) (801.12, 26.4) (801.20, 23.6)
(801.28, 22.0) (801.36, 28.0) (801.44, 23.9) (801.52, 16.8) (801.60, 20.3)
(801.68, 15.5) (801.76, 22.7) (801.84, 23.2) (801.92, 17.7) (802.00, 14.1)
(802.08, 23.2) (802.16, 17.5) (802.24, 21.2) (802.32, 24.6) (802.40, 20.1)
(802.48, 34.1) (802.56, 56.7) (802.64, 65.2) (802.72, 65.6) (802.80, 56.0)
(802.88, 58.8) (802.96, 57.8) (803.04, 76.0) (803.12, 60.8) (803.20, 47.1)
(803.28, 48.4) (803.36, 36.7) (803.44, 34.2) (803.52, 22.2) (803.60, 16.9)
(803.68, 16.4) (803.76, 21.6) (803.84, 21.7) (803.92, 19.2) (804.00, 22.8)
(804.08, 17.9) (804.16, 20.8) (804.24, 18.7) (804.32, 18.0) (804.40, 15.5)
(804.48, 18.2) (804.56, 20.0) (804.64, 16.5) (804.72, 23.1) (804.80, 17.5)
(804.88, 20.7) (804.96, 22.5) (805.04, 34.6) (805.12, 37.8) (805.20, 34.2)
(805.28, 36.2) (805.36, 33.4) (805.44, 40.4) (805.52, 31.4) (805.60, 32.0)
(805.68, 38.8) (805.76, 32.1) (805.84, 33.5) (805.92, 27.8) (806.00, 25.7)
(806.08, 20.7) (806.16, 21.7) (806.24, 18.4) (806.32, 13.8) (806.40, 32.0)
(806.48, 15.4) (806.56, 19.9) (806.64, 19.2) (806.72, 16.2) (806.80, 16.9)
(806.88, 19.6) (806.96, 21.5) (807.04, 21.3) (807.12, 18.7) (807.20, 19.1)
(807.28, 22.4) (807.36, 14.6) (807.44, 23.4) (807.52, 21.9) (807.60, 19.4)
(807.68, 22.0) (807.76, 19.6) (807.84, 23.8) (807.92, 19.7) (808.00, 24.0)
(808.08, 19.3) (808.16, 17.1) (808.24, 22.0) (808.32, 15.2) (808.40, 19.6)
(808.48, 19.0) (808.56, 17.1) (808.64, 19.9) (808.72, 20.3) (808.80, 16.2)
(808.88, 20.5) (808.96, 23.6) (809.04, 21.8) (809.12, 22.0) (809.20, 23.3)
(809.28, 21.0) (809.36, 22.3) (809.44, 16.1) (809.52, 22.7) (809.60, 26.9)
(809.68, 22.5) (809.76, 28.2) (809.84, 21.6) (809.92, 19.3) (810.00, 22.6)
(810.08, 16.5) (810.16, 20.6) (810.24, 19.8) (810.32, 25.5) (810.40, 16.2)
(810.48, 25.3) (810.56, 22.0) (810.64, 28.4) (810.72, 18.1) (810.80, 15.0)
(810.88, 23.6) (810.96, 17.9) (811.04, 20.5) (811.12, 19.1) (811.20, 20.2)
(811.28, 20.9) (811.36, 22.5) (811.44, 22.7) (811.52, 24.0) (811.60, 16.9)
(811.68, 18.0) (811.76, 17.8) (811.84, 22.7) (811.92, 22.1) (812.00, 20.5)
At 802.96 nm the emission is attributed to H-alpha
